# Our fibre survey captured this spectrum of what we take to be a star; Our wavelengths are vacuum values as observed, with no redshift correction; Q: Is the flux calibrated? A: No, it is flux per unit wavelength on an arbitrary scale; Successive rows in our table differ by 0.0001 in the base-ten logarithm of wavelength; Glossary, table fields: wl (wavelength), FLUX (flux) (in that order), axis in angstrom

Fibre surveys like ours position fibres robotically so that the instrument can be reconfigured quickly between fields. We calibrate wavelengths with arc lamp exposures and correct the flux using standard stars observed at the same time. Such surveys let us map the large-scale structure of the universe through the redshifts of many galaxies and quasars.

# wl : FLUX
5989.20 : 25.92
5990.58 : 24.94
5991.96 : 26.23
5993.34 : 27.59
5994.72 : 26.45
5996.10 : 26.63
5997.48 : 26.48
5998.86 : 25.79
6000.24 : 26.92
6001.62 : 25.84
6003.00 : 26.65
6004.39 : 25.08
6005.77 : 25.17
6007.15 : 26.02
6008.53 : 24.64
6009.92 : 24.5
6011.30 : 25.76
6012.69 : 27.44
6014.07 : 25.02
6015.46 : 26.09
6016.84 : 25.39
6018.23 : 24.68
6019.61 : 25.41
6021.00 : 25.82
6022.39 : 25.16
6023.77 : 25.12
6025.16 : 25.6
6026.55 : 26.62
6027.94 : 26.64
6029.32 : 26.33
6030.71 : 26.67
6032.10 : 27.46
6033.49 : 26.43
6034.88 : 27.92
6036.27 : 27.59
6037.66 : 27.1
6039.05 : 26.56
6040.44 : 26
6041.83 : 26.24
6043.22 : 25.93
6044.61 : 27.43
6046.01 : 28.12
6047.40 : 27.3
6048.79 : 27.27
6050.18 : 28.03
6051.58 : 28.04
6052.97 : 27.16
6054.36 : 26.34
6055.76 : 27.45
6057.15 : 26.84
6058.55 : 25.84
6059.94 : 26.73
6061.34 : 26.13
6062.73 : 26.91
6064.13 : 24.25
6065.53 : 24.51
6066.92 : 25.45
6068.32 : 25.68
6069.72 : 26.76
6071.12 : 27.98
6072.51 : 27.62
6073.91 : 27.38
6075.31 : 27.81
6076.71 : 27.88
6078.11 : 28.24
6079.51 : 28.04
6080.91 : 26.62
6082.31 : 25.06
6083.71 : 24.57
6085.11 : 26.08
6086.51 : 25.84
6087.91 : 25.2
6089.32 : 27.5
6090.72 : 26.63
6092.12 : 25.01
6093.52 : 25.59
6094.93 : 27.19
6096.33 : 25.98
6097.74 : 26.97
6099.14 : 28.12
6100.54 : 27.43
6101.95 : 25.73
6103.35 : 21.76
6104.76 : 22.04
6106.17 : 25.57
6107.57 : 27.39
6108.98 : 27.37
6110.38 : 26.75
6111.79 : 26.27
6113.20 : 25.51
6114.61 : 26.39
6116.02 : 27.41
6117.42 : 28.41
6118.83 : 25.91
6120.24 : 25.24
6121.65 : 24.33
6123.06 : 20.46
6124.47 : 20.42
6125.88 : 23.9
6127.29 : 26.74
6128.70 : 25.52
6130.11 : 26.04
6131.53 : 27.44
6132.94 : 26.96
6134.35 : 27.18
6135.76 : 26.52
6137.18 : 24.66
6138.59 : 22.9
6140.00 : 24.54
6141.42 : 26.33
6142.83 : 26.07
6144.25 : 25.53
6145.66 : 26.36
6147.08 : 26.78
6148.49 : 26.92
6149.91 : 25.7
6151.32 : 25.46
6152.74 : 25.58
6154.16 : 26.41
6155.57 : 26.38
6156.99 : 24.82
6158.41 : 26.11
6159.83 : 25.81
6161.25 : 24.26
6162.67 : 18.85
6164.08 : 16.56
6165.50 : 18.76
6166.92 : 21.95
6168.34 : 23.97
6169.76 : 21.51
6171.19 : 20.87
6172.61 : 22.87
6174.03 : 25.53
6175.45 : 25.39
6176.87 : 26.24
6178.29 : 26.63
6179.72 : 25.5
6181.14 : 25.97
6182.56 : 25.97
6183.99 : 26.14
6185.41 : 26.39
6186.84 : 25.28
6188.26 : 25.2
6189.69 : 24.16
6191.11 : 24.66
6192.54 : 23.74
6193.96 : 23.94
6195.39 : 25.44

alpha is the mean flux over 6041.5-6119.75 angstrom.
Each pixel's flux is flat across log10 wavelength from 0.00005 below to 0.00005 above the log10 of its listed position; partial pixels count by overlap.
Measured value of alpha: 26.5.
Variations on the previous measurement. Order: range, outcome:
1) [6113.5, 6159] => 25.6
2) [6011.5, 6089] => 26.5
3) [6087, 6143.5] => 25.7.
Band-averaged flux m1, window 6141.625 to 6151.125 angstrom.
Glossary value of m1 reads 26.2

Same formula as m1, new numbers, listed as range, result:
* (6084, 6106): 25.8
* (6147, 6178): 23.9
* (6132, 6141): 25.5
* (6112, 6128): 25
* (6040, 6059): 27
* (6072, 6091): 26.7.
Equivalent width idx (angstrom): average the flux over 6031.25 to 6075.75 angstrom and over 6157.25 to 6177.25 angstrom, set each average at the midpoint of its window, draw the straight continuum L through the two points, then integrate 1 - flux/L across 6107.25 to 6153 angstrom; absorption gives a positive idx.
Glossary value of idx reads -3.12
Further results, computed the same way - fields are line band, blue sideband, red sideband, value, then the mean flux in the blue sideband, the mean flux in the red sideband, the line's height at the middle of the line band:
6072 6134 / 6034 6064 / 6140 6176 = -1.04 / 26.9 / 24.2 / 25.6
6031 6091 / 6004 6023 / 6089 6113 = -2.26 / 25.4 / 26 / 25.8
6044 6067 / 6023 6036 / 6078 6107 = -0.37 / 26.6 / 25.9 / 26.3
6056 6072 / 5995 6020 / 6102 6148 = -0.33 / 25.8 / 25.5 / 25.6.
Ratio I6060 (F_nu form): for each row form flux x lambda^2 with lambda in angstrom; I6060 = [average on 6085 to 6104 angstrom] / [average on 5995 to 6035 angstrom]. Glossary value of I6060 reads 1.0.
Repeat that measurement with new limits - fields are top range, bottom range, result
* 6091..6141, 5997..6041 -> 1.01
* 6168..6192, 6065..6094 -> 0.97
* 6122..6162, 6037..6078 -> 0.97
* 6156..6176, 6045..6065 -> 0.88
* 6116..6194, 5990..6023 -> 1.01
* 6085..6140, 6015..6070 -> 0.99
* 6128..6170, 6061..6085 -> 0.96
